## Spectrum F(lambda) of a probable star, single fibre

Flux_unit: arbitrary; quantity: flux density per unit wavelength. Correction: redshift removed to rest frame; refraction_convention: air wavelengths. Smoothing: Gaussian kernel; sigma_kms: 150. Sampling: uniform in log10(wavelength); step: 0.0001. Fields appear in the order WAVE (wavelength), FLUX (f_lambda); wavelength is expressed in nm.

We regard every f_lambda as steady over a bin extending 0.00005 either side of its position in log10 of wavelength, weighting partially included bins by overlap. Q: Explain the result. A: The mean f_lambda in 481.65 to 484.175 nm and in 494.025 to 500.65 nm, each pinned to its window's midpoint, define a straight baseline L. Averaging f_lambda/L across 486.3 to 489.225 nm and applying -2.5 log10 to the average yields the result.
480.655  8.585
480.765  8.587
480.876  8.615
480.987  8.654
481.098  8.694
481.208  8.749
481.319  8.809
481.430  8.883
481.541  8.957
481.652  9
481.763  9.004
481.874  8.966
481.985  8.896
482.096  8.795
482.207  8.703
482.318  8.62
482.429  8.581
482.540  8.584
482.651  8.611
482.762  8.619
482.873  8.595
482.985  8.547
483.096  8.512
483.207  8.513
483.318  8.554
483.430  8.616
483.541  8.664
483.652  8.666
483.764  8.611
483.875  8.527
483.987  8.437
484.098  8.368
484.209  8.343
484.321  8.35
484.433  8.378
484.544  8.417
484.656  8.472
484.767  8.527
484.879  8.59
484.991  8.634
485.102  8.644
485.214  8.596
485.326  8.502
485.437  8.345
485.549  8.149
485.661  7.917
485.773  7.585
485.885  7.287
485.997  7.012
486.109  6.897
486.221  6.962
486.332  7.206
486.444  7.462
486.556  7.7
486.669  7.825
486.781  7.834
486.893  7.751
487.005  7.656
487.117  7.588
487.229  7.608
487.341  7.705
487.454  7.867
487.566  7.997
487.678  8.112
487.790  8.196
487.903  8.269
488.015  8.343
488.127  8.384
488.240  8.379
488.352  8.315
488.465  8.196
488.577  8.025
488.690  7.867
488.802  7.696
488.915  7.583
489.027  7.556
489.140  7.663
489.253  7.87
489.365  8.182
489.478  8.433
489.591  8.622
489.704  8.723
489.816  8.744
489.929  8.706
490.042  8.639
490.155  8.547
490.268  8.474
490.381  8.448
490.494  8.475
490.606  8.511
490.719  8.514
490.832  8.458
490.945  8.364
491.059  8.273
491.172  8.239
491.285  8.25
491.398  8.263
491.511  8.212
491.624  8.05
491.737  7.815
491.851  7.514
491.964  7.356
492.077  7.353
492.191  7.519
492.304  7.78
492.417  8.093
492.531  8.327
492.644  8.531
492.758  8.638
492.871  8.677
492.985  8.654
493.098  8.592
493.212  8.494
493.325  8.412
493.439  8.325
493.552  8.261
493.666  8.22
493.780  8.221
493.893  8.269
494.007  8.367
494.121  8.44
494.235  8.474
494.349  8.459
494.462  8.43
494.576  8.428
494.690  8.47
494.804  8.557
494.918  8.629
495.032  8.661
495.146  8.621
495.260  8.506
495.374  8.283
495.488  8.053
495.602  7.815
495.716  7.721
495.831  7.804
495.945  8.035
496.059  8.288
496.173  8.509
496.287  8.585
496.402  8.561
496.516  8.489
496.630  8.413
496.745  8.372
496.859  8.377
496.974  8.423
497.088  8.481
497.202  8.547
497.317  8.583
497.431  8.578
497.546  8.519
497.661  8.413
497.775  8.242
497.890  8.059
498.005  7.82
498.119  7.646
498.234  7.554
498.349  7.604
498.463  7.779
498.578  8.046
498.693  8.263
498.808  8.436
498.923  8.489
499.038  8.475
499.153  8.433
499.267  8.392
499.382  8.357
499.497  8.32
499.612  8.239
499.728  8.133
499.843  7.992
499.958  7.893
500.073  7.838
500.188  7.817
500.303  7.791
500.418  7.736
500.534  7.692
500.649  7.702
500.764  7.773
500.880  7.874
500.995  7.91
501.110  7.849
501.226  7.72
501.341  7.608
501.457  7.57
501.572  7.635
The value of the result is 0.08 mag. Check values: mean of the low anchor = 8.64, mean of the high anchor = 8.23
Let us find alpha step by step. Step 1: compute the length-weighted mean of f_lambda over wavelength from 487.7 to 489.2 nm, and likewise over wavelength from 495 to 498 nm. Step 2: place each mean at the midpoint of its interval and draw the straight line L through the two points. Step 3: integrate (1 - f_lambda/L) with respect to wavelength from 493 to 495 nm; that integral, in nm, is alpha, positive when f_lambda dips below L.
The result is -0.04 nm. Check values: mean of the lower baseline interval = 8.04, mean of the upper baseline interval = 8.33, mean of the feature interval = 8.42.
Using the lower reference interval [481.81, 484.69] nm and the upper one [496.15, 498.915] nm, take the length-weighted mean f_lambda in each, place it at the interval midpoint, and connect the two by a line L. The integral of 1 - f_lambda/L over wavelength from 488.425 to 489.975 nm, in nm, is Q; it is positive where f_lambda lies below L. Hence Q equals 0.06 nm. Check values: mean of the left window 8.58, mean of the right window 8.26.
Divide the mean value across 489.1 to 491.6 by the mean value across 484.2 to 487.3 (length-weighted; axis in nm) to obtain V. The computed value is 1.1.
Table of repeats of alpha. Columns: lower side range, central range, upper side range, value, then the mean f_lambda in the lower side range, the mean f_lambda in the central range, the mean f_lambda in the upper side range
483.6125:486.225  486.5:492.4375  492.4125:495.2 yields 0.17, 8.19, 8.09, 8.46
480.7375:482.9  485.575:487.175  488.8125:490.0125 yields 0.18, 8.75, 7.49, 8.2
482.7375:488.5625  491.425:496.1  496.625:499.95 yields -0.02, 8.13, 8.23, 8.23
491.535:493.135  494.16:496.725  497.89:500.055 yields -0.09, 8.06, 8.35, 8.1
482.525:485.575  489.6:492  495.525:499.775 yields 0.01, 8.52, 8.33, 8.24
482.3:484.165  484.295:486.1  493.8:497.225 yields 0.08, 8.57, 8.17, 8.37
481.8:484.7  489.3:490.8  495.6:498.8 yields -0.02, 8.58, 8.54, 8.21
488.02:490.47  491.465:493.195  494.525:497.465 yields 0.05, 8.24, 8.08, 8.38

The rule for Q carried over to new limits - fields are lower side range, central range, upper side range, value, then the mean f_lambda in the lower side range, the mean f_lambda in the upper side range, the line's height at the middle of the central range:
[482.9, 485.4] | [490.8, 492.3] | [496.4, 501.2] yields 0.07 nm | 8.52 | 8.13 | 8.32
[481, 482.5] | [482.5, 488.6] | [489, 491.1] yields 0.33 nm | 8.81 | 8.39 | 8.62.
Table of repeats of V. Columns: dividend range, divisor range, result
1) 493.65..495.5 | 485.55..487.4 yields 1.12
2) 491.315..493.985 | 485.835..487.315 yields 1.09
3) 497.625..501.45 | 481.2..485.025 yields 0.93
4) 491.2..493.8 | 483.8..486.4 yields 1.01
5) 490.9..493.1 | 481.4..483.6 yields 0.93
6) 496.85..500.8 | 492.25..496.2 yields 0.97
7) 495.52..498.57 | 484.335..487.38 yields 1.04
